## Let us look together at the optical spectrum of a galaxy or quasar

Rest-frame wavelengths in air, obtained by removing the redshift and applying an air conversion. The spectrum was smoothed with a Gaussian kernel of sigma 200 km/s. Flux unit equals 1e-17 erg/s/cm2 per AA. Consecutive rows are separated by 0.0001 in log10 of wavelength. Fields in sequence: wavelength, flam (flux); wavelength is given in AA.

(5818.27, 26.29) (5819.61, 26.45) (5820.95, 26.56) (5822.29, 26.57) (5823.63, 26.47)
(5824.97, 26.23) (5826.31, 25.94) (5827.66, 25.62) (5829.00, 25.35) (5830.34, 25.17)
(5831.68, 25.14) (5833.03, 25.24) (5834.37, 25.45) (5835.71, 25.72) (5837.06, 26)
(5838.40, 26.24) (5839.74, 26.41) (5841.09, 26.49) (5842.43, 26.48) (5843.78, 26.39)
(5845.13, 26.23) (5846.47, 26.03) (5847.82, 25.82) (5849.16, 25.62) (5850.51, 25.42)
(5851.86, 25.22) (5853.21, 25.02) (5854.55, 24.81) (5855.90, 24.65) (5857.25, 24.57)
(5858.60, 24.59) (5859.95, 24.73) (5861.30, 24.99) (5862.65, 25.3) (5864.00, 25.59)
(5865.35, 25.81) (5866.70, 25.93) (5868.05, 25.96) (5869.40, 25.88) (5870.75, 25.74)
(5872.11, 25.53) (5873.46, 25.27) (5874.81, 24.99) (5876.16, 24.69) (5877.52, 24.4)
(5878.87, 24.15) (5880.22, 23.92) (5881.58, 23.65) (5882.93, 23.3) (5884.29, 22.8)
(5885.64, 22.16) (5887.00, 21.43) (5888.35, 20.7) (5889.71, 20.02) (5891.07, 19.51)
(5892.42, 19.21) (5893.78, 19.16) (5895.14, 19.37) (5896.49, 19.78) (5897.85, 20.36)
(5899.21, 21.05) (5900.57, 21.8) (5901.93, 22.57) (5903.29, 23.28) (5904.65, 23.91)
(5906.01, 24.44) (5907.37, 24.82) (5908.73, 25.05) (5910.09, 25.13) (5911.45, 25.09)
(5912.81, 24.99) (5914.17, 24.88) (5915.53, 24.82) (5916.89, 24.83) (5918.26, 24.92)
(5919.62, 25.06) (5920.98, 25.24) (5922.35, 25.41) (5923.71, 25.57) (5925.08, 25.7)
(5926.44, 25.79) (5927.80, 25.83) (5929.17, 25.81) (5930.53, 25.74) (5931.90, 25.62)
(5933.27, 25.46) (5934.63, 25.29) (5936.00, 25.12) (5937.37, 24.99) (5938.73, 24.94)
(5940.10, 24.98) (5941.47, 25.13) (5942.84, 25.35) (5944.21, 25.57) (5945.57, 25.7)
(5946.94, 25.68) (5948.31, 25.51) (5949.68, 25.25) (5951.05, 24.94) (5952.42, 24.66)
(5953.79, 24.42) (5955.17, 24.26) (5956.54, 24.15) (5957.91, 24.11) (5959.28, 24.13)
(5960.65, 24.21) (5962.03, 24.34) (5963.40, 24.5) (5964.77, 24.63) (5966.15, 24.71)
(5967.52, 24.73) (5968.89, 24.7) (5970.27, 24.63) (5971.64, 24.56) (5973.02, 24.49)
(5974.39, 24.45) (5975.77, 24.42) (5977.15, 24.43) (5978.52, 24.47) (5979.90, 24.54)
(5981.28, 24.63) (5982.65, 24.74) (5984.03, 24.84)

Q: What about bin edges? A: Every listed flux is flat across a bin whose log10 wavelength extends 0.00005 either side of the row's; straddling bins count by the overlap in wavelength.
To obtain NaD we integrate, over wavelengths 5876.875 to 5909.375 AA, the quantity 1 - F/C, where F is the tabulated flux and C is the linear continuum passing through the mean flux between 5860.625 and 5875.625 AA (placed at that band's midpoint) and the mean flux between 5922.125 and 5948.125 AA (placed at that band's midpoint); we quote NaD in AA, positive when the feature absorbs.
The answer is 4.33 AA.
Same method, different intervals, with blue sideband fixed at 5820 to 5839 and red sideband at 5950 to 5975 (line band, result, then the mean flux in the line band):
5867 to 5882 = 0.2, 25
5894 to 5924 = 1.6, 23.7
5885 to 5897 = 2.4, 20.2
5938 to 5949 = -0.3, 25.4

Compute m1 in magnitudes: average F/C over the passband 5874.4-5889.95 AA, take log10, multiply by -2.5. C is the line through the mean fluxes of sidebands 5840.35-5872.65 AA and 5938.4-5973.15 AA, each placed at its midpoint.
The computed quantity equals 0.10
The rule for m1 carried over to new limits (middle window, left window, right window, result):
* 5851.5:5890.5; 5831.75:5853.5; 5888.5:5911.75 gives -0.02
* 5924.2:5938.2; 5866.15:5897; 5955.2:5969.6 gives -0.07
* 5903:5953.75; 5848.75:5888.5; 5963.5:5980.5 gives -0.03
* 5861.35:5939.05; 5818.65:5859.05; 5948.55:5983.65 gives 0.05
